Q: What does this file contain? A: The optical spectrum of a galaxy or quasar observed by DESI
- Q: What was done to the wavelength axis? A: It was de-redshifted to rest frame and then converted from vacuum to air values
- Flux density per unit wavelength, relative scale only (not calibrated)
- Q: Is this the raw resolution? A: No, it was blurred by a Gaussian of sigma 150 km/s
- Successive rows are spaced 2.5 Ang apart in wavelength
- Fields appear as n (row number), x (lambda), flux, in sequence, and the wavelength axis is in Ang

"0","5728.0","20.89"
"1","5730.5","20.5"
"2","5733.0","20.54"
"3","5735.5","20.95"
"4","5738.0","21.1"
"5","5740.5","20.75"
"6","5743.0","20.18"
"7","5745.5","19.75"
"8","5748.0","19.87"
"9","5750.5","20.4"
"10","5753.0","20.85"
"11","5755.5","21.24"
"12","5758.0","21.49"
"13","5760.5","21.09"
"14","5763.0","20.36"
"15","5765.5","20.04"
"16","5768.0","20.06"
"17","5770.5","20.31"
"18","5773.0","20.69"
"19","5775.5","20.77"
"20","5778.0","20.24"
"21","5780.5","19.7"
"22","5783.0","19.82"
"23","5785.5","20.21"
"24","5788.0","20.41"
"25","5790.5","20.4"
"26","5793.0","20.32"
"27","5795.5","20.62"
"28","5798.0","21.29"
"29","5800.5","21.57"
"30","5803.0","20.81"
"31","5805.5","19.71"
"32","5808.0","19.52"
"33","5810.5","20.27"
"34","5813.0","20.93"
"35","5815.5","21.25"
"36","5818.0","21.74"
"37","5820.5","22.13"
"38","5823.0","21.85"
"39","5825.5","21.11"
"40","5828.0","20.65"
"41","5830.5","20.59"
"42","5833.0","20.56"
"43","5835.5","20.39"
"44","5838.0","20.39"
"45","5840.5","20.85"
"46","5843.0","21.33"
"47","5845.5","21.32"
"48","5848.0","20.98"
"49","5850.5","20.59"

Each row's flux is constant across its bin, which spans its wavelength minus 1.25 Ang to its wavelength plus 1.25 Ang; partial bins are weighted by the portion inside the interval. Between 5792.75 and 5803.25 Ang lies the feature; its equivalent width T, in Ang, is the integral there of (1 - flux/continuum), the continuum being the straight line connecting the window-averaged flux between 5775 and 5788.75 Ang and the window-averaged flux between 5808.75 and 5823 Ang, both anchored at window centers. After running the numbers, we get -0.2 Ang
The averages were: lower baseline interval 20.2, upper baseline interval 21.3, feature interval 21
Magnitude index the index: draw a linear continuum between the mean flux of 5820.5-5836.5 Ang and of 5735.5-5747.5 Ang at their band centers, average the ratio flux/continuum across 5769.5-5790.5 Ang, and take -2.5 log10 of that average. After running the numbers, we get 0.02 mag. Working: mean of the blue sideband 20.5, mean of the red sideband 21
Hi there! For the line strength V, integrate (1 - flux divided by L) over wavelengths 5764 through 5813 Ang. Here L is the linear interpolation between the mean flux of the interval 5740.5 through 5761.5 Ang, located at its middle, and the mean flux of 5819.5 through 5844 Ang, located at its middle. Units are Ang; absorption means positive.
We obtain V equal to 1.0 Ang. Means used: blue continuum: 20.6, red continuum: 21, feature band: 20.4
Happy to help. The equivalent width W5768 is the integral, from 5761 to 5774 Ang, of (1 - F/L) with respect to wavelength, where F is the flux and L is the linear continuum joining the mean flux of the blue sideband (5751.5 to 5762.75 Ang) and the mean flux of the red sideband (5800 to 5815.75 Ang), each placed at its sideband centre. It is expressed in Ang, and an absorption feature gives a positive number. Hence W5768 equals 0.4 Ang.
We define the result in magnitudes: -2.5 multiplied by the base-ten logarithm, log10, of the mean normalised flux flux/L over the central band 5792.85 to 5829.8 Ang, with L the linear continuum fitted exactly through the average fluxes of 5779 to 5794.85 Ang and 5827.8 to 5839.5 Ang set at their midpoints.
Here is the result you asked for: -0.03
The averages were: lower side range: 20.2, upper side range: 20.5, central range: 20.9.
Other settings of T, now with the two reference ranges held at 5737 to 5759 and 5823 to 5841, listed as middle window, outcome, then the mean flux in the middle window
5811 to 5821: -0.3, 21.4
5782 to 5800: 0.2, 20.5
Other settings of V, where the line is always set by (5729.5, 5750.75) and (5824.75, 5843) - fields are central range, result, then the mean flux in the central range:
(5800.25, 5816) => 0.10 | 20.5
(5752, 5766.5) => -0.26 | 20.9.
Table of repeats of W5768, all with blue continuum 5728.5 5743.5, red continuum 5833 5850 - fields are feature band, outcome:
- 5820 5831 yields -0.2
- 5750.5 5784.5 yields 0.4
